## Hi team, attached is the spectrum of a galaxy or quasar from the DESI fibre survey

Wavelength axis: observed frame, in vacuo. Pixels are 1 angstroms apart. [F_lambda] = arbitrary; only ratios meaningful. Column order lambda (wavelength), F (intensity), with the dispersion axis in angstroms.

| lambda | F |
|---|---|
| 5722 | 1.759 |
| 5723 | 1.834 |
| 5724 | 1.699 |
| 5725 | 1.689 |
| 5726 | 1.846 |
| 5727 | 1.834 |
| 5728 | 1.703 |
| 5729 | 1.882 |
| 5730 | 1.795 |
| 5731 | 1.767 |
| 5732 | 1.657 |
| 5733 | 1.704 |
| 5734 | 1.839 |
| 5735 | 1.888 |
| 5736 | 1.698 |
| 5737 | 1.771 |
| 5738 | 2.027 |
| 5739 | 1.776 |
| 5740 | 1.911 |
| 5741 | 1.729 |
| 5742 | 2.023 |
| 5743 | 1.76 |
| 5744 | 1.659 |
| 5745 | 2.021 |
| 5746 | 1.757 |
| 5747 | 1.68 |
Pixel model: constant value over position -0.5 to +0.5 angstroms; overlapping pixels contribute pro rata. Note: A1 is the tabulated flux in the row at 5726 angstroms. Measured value 1.846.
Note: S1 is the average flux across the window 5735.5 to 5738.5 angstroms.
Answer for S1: 1.83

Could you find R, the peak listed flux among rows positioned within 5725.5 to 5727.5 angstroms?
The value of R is 1.846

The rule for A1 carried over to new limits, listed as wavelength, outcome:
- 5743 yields 1.76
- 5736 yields 1.698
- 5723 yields 1.834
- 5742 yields 2.023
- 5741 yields 1.729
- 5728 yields 1.703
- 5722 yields 1.759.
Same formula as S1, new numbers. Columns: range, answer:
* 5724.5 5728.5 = 1.77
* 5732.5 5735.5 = 1.81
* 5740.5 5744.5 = 1.79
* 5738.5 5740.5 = 1.84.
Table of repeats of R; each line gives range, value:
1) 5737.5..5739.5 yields 2.027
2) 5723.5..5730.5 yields 1.882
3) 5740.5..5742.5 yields 2.023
